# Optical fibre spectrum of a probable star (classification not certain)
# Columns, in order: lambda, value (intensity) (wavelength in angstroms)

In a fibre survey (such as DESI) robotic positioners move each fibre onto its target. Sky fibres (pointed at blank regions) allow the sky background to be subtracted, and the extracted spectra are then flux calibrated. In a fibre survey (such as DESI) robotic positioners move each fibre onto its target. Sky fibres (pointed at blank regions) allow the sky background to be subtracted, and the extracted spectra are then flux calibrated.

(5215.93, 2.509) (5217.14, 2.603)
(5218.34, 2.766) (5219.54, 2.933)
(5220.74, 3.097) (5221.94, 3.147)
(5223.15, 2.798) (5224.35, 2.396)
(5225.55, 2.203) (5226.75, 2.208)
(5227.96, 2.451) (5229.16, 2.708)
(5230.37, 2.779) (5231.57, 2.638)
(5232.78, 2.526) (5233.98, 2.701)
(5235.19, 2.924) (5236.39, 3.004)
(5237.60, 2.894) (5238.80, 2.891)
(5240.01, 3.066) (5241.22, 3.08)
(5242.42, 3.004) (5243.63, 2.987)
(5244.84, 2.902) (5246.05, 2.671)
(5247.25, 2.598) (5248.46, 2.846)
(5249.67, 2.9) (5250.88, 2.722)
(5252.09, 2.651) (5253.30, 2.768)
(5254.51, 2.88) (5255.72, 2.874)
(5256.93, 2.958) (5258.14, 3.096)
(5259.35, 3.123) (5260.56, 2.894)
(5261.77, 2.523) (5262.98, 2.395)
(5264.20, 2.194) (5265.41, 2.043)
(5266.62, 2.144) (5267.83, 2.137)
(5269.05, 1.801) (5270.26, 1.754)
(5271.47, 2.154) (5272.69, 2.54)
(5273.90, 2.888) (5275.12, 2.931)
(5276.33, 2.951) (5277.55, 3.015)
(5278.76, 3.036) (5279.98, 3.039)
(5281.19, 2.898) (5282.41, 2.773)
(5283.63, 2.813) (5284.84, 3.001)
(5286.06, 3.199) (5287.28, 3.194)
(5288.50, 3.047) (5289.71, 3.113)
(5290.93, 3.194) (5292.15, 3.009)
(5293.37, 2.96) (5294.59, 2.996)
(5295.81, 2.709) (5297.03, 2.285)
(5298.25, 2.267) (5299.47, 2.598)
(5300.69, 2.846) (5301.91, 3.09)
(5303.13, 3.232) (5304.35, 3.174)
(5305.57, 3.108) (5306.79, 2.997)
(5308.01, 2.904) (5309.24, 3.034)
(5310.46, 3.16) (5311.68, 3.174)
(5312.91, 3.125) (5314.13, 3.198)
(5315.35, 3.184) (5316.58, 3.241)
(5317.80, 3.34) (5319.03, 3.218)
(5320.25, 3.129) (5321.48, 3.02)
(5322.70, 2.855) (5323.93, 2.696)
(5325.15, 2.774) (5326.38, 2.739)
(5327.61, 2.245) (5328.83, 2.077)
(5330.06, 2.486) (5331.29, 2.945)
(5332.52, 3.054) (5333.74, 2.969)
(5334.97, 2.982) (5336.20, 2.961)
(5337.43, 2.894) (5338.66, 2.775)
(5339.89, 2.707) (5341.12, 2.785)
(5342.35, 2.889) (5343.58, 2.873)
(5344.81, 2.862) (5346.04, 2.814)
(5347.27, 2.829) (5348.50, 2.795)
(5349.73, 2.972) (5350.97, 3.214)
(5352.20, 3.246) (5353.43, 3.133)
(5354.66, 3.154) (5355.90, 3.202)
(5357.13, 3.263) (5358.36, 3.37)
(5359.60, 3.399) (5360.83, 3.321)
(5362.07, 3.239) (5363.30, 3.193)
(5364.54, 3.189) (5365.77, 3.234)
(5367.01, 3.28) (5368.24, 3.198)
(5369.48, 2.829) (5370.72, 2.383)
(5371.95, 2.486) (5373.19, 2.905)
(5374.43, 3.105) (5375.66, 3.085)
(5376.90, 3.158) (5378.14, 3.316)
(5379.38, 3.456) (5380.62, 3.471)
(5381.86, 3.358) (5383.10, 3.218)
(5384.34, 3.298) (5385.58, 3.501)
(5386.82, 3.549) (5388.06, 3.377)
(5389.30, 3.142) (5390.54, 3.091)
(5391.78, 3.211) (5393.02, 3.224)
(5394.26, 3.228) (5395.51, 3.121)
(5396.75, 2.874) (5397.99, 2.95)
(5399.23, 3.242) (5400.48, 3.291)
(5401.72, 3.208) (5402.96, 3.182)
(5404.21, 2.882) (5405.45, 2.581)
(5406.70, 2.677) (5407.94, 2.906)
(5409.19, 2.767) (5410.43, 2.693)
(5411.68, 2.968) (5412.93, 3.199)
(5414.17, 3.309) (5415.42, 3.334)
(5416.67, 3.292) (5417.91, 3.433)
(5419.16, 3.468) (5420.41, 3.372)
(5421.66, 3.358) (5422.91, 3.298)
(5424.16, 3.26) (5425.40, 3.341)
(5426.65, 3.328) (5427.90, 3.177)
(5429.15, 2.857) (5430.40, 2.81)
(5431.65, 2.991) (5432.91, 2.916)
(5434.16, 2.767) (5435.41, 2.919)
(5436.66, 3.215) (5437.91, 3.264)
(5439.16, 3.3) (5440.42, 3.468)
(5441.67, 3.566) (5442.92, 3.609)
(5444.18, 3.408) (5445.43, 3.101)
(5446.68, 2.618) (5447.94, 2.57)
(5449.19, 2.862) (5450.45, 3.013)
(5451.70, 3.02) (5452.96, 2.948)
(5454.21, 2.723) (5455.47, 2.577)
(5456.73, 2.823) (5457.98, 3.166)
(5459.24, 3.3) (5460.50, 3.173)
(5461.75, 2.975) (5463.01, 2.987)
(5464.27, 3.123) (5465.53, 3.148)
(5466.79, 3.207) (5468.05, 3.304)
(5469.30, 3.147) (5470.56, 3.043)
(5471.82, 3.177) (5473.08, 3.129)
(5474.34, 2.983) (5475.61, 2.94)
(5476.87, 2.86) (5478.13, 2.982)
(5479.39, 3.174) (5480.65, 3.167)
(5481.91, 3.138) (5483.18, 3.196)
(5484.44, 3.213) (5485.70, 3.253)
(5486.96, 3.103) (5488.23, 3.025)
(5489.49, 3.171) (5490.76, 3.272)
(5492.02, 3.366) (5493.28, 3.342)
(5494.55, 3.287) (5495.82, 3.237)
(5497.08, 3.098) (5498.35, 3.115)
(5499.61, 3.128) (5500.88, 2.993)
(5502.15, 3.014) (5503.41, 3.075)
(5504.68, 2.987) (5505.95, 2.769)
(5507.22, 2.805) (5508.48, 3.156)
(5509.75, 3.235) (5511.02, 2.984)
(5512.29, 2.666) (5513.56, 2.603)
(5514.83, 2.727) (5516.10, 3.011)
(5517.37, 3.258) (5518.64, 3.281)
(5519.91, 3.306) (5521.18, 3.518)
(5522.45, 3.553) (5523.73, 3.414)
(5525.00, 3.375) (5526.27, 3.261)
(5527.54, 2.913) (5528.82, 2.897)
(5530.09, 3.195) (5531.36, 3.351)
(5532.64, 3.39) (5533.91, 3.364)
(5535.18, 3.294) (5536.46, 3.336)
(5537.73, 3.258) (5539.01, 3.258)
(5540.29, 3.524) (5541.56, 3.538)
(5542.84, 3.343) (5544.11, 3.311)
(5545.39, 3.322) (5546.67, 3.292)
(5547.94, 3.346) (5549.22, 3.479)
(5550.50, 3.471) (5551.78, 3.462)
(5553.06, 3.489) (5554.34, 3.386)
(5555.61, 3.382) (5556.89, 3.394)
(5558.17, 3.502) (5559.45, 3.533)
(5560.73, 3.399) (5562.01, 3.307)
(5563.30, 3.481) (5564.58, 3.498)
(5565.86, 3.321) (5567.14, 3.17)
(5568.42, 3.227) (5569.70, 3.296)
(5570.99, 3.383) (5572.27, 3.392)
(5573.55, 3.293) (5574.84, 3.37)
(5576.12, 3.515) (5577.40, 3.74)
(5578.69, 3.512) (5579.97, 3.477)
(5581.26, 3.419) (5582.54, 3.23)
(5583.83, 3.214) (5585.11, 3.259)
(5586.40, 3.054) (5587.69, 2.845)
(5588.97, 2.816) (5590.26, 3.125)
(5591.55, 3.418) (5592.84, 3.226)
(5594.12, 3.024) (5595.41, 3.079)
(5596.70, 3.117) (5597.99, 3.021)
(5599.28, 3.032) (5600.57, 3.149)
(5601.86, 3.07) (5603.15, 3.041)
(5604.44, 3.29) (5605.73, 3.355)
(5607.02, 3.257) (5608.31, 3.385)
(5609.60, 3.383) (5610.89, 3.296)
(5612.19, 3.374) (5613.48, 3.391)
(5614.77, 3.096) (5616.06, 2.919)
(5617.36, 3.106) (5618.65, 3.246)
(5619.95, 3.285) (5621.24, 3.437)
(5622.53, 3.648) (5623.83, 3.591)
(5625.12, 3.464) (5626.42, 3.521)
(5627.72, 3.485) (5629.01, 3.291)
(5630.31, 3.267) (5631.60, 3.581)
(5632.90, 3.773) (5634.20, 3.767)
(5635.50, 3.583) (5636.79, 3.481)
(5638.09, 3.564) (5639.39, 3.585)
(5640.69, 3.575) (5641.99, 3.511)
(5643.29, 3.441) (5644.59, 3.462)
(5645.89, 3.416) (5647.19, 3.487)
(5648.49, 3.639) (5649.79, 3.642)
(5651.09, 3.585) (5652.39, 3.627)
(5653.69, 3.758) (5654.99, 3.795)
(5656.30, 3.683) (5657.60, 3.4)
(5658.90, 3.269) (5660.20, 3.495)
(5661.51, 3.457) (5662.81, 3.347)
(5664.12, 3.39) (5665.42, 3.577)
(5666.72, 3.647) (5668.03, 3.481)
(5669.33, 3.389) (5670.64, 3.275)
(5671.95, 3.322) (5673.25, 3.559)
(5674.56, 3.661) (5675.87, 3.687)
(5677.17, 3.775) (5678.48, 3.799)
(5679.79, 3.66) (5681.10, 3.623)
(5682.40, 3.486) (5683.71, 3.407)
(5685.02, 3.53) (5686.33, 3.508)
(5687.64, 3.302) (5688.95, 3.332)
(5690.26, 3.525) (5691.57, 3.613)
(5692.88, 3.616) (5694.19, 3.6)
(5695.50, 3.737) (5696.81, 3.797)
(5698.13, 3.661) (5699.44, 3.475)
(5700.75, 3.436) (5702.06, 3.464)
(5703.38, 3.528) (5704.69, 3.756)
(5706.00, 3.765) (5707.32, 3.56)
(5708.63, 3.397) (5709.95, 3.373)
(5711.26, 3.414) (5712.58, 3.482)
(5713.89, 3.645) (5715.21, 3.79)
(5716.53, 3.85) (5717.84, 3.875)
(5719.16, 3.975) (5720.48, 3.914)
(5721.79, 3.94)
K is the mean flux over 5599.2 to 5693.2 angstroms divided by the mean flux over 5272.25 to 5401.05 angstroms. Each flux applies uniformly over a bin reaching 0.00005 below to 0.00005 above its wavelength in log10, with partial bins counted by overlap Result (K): 1.15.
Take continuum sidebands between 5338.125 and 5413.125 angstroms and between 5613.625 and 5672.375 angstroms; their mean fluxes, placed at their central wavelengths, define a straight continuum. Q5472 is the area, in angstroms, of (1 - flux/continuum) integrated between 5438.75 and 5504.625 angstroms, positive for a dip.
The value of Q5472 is 2.3 angstroms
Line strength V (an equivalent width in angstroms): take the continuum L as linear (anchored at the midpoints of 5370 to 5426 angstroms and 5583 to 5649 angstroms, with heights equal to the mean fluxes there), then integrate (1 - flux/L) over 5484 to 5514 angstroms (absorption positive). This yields 1.4 angstroms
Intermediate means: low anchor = 3.15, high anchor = 3.32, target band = 3.08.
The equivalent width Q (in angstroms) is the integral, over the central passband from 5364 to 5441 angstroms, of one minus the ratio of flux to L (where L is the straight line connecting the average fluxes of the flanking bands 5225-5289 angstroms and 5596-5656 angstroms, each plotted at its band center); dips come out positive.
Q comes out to -3.6 angstroms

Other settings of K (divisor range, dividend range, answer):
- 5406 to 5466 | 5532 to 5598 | 1.08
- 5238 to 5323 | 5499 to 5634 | 1.15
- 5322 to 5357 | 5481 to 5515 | 1.08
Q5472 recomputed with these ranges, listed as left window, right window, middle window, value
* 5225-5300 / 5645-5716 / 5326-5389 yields -2.48 angstroms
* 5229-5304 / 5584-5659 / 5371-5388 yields -1.44 angstroms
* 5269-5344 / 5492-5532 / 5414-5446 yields -2.25 angstroms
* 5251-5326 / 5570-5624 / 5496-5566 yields -1.65 angstroms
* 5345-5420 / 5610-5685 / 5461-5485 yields 1.13 angstroms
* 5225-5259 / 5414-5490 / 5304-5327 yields -1.20 angstroms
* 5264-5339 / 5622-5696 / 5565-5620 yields 2.71 angstroms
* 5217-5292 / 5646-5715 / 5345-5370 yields -1.66 angstroms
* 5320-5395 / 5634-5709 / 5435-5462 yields 0.92 angstroms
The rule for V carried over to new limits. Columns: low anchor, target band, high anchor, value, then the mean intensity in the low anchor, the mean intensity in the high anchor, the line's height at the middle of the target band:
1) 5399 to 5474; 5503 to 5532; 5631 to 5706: 1.4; 3.1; 3.56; 3.26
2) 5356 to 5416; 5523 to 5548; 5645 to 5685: 0.4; 3.13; 3.54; 3.35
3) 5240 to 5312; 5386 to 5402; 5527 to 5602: -1.0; 2.8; 3.3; 3.01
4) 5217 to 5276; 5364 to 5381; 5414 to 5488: -0.7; 2.68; 3.12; 2.95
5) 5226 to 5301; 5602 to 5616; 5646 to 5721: 0.7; 2.74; 3.57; 3.43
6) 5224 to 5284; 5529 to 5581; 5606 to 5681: -1.3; 2.69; 3.48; 3.3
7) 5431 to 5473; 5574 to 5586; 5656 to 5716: -0.3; 3.07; 3.54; 3.33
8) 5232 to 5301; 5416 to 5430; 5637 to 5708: -1.0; 2.76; 3.55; 3.06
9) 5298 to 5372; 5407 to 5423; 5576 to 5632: -0.5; 2.98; 3.27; 3.07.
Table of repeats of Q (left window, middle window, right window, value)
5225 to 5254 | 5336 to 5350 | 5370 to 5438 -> 0.7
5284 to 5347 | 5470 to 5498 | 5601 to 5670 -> 0.5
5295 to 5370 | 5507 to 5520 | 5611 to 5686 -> 1.1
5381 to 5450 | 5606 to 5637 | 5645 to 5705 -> 0.6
